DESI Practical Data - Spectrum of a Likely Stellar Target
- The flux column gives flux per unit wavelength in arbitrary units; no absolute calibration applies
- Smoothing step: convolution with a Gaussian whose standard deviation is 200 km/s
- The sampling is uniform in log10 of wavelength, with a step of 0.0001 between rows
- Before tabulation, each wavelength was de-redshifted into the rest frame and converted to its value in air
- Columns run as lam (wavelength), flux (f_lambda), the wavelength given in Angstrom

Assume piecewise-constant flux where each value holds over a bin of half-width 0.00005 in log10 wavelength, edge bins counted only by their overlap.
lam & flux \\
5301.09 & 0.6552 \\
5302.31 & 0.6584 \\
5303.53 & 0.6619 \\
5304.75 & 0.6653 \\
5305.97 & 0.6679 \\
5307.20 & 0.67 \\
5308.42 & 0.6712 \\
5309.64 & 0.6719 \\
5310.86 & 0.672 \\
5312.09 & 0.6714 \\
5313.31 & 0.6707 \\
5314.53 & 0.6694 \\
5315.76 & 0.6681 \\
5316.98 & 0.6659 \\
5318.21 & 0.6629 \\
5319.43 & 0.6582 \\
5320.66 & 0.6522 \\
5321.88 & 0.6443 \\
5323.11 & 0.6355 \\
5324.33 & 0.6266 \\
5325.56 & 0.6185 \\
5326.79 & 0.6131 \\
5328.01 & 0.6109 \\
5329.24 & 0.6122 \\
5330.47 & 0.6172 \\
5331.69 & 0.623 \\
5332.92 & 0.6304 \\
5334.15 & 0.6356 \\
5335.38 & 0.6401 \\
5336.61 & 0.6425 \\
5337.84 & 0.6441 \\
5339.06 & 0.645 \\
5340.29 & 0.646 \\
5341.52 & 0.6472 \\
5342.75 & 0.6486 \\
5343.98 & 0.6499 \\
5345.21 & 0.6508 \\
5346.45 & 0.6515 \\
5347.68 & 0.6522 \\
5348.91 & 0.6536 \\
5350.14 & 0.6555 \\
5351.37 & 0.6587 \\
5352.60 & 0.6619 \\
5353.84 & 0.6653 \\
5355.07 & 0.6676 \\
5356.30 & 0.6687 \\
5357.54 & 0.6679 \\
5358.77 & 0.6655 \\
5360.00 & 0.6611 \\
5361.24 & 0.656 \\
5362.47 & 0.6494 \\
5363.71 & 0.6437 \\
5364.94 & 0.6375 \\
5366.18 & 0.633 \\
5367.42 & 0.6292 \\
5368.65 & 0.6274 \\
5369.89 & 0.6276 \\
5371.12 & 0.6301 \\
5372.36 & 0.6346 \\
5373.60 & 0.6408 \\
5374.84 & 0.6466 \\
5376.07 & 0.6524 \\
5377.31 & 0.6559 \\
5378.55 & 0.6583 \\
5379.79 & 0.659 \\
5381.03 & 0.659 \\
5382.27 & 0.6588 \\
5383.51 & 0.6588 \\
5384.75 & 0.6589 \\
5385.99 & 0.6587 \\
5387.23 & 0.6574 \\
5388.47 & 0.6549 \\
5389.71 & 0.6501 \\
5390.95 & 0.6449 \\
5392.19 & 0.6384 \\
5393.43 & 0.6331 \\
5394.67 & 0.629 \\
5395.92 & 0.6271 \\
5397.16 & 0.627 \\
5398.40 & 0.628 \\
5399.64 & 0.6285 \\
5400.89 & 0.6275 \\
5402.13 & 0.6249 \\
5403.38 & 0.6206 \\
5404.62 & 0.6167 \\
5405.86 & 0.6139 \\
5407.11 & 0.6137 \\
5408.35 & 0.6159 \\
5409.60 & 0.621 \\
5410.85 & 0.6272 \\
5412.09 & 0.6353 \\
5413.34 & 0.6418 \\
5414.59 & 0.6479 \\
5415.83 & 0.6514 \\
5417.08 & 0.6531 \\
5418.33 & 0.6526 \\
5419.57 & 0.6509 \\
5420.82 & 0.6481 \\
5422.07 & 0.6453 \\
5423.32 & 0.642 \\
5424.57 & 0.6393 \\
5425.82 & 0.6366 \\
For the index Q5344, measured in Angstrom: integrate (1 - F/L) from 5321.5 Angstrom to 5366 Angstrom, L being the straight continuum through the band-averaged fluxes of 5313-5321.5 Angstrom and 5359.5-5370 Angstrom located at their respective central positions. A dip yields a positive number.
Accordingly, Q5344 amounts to 0.4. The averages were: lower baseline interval 0.663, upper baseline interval 0.64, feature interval 0.644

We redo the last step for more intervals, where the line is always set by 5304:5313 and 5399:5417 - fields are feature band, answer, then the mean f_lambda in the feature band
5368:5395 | -0.33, 0.647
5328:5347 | 0.57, 0.638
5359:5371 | 0.10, 0.641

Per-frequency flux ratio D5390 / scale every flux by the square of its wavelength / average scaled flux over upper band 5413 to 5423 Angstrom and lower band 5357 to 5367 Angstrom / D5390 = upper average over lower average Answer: 1.0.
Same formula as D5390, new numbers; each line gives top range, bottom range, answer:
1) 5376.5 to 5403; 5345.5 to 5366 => 0.99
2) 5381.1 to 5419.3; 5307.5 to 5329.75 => 1.01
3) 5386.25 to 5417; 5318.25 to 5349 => 1.02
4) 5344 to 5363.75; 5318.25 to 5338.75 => 1.05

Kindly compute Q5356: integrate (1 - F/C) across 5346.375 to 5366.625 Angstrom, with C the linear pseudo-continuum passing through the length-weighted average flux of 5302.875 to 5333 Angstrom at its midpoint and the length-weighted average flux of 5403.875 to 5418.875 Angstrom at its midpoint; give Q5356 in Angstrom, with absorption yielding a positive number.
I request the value -0.4 Angstrom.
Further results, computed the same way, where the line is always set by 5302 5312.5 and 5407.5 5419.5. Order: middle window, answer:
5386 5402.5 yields 0.2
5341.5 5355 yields 0.0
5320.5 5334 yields 0.8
